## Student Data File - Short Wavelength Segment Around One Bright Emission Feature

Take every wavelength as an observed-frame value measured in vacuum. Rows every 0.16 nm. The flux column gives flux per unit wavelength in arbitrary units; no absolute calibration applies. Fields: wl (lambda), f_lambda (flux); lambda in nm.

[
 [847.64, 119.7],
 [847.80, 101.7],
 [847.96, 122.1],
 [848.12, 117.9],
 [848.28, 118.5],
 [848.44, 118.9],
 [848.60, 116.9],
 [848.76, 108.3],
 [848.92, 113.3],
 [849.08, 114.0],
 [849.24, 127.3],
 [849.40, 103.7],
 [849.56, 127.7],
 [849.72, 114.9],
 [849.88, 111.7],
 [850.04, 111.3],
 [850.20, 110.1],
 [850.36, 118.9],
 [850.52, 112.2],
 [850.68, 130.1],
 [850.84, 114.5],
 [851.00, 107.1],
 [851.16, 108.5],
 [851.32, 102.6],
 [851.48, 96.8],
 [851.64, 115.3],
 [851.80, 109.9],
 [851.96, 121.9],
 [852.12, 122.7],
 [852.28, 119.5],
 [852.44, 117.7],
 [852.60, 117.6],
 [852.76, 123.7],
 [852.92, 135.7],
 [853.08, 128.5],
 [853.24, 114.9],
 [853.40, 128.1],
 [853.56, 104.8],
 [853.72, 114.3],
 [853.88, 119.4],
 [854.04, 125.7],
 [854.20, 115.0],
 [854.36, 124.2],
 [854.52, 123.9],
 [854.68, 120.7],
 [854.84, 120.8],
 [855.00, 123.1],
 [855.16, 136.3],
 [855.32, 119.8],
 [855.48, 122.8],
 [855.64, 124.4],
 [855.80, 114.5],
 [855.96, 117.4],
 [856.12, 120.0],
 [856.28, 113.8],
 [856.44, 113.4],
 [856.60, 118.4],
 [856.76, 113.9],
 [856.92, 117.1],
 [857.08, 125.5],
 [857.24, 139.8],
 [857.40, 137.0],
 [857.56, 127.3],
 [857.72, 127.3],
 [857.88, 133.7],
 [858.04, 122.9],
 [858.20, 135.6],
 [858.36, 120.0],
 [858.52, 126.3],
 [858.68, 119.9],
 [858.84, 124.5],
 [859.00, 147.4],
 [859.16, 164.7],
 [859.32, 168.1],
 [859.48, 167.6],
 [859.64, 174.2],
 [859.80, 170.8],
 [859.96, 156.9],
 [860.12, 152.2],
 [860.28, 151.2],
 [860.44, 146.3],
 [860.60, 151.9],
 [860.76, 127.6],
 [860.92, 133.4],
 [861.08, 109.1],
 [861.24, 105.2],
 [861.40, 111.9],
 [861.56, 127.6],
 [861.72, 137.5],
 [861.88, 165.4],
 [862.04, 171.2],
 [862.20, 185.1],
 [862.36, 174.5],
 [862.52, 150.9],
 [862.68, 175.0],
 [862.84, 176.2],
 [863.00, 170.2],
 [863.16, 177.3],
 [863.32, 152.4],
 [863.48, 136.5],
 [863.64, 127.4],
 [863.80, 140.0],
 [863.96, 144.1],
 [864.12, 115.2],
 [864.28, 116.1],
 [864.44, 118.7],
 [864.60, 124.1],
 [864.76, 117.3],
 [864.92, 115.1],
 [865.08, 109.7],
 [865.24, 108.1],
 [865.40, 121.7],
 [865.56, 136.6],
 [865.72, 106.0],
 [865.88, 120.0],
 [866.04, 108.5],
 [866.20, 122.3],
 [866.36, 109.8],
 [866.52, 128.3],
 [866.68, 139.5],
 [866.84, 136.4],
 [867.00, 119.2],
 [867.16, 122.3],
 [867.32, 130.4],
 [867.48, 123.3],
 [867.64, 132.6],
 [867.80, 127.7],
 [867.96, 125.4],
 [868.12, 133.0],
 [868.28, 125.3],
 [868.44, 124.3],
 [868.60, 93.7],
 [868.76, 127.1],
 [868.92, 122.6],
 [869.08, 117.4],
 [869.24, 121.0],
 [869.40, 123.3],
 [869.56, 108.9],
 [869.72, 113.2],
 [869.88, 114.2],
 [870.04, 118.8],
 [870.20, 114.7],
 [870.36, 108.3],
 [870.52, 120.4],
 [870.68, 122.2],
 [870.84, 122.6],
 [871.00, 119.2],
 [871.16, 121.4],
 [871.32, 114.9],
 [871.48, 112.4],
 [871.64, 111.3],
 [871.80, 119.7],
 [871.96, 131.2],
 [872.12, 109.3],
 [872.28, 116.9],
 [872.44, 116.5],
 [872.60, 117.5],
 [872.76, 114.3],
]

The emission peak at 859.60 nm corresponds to H-alpha 6563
